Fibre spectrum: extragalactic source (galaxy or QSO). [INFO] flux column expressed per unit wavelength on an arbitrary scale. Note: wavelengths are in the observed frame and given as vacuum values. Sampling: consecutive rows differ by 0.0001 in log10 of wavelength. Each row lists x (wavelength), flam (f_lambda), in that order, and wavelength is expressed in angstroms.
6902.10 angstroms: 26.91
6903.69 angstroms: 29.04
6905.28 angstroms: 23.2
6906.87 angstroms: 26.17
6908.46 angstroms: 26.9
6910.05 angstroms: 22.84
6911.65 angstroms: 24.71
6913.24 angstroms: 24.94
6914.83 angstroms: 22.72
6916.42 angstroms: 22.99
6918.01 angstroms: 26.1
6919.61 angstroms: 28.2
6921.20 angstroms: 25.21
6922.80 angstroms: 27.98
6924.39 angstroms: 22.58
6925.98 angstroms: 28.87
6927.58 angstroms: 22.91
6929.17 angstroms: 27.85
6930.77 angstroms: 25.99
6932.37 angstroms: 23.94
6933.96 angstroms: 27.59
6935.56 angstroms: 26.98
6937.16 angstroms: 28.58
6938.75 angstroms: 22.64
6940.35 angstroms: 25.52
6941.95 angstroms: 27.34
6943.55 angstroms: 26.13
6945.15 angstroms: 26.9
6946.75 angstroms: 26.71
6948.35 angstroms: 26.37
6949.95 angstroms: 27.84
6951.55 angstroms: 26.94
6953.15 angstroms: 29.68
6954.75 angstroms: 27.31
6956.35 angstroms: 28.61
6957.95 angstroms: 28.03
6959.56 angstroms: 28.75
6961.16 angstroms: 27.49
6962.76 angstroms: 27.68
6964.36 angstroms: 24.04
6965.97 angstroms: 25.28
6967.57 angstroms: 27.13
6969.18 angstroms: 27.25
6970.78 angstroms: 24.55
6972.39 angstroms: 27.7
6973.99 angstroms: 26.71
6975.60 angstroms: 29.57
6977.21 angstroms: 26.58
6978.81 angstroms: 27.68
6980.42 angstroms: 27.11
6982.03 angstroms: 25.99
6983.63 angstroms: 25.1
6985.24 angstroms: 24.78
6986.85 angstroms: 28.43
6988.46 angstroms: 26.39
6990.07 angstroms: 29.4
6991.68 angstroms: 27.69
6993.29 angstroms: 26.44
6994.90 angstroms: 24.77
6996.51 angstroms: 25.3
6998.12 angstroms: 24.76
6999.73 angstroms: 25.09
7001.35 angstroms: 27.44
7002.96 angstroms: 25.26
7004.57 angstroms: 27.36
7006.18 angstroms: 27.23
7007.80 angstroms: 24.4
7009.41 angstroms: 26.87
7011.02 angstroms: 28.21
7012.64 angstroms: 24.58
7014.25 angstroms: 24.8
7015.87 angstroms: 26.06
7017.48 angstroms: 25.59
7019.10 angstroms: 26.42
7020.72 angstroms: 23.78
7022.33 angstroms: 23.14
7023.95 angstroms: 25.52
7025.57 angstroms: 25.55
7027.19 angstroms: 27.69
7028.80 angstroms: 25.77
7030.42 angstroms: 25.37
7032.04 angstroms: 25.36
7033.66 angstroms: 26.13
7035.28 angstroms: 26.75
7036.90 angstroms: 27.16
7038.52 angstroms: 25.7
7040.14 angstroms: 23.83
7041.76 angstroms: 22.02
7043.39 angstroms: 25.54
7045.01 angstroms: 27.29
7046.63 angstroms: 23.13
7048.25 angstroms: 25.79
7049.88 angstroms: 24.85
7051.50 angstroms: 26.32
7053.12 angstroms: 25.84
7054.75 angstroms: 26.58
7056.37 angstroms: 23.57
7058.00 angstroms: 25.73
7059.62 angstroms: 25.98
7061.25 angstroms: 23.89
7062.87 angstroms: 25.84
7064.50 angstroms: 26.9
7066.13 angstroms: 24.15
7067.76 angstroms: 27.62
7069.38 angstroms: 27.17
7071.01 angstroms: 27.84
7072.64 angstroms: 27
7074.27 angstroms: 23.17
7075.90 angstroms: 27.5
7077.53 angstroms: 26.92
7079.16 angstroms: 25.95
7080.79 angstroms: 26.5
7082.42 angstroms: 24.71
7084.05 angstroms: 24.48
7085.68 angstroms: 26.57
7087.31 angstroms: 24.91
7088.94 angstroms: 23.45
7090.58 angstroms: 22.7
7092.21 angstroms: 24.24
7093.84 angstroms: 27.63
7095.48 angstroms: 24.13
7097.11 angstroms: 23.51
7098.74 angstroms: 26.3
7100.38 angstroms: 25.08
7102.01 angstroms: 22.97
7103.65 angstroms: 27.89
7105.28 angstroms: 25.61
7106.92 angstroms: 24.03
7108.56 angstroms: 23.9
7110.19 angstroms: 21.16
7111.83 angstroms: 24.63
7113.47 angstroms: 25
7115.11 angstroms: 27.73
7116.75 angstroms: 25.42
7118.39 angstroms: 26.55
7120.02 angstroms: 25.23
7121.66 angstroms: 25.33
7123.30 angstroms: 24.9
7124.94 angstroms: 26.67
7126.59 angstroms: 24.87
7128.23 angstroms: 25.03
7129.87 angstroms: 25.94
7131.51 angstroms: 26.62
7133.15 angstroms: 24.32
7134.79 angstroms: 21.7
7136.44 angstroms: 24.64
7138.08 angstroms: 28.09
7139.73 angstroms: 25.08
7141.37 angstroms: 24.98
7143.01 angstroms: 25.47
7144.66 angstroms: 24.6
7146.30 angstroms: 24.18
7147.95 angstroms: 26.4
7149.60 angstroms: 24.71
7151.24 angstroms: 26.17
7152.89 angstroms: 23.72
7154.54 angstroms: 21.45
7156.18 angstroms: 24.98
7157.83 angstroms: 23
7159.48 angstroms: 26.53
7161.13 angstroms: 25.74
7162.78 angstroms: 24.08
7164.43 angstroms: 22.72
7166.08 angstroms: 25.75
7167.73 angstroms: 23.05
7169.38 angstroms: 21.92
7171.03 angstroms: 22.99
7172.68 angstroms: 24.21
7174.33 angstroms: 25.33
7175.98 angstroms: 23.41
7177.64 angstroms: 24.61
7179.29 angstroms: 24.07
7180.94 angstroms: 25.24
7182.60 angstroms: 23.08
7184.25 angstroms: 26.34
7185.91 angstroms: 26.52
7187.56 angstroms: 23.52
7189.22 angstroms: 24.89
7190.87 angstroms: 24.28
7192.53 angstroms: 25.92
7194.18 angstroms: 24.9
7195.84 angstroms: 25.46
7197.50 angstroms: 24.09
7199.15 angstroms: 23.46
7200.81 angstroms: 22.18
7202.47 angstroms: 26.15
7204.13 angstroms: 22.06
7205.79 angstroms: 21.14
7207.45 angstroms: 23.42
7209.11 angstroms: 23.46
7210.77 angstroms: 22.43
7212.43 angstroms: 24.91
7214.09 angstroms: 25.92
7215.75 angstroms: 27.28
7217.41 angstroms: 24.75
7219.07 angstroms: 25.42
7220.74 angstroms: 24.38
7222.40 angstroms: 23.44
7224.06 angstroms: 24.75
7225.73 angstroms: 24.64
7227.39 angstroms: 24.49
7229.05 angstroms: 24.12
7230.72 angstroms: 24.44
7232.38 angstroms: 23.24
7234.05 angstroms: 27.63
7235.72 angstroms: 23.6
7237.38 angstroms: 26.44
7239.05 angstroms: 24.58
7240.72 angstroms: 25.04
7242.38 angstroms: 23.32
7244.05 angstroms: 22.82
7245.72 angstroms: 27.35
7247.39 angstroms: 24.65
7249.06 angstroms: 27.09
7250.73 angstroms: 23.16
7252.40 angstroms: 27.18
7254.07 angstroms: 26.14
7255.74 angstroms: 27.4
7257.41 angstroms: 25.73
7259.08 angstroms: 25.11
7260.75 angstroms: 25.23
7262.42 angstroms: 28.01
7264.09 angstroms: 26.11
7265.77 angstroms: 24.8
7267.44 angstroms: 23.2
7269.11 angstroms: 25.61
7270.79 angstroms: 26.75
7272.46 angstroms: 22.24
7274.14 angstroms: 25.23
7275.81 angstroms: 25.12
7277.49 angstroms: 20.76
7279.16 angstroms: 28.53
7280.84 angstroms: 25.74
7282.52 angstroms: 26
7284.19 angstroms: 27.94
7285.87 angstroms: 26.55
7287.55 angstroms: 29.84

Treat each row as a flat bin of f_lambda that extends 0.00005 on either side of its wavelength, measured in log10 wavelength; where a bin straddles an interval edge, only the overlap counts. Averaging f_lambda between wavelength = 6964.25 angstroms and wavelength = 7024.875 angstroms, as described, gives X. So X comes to 26.2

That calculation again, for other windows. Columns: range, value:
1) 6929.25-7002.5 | 26.7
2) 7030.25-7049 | 25.3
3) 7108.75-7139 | 25.2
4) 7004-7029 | 25.8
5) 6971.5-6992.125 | 27.1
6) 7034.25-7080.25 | 25.7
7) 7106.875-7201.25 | 24.7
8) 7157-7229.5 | 24.3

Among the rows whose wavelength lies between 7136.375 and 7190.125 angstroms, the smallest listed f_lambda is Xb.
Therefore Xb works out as 21.45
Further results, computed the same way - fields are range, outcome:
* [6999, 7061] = 22.02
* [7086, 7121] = 21.16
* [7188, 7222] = 21.14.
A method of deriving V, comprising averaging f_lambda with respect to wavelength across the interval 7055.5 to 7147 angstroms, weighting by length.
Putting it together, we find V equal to 25.3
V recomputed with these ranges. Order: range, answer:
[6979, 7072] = 25.9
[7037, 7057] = 25.1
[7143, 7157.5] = 24.5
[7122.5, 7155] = 25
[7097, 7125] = 25.1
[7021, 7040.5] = 25.7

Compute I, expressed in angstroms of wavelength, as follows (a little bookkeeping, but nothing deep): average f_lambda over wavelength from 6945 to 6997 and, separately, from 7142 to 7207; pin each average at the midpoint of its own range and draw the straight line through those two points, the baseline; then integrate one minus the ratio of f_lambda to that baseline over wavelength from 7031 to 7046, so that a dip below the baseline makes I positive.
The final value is 0.3 angstroms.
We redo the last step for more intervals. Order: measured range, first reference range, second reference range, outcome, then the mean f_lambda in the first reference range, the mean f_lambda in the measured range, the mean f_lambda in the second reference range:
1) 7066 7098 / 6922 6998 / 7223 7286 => 0.69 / 26.7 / 25.5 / 25.3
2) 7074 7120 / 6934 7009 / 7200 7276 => 1.27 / 26.7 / 25.1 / 24.8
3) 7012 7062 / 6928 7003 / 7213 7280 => 1.82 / 26.7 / 25.4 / 25.1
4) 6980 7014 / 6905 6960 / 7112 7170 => -0.64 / 26.2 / 26.3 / 24.9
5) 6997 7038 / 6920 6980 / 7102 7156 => 0.39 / 26.7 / 25.8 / 25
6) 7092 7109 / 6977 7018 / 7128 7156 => 0.14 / 26.3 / 25.1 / 24.9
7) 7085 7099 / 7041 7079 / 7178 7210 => 0.32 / 25.7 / 24.8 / 24.2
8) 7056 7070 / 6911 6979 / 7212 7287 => 0.17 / 26.5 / 25.7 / 25.3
